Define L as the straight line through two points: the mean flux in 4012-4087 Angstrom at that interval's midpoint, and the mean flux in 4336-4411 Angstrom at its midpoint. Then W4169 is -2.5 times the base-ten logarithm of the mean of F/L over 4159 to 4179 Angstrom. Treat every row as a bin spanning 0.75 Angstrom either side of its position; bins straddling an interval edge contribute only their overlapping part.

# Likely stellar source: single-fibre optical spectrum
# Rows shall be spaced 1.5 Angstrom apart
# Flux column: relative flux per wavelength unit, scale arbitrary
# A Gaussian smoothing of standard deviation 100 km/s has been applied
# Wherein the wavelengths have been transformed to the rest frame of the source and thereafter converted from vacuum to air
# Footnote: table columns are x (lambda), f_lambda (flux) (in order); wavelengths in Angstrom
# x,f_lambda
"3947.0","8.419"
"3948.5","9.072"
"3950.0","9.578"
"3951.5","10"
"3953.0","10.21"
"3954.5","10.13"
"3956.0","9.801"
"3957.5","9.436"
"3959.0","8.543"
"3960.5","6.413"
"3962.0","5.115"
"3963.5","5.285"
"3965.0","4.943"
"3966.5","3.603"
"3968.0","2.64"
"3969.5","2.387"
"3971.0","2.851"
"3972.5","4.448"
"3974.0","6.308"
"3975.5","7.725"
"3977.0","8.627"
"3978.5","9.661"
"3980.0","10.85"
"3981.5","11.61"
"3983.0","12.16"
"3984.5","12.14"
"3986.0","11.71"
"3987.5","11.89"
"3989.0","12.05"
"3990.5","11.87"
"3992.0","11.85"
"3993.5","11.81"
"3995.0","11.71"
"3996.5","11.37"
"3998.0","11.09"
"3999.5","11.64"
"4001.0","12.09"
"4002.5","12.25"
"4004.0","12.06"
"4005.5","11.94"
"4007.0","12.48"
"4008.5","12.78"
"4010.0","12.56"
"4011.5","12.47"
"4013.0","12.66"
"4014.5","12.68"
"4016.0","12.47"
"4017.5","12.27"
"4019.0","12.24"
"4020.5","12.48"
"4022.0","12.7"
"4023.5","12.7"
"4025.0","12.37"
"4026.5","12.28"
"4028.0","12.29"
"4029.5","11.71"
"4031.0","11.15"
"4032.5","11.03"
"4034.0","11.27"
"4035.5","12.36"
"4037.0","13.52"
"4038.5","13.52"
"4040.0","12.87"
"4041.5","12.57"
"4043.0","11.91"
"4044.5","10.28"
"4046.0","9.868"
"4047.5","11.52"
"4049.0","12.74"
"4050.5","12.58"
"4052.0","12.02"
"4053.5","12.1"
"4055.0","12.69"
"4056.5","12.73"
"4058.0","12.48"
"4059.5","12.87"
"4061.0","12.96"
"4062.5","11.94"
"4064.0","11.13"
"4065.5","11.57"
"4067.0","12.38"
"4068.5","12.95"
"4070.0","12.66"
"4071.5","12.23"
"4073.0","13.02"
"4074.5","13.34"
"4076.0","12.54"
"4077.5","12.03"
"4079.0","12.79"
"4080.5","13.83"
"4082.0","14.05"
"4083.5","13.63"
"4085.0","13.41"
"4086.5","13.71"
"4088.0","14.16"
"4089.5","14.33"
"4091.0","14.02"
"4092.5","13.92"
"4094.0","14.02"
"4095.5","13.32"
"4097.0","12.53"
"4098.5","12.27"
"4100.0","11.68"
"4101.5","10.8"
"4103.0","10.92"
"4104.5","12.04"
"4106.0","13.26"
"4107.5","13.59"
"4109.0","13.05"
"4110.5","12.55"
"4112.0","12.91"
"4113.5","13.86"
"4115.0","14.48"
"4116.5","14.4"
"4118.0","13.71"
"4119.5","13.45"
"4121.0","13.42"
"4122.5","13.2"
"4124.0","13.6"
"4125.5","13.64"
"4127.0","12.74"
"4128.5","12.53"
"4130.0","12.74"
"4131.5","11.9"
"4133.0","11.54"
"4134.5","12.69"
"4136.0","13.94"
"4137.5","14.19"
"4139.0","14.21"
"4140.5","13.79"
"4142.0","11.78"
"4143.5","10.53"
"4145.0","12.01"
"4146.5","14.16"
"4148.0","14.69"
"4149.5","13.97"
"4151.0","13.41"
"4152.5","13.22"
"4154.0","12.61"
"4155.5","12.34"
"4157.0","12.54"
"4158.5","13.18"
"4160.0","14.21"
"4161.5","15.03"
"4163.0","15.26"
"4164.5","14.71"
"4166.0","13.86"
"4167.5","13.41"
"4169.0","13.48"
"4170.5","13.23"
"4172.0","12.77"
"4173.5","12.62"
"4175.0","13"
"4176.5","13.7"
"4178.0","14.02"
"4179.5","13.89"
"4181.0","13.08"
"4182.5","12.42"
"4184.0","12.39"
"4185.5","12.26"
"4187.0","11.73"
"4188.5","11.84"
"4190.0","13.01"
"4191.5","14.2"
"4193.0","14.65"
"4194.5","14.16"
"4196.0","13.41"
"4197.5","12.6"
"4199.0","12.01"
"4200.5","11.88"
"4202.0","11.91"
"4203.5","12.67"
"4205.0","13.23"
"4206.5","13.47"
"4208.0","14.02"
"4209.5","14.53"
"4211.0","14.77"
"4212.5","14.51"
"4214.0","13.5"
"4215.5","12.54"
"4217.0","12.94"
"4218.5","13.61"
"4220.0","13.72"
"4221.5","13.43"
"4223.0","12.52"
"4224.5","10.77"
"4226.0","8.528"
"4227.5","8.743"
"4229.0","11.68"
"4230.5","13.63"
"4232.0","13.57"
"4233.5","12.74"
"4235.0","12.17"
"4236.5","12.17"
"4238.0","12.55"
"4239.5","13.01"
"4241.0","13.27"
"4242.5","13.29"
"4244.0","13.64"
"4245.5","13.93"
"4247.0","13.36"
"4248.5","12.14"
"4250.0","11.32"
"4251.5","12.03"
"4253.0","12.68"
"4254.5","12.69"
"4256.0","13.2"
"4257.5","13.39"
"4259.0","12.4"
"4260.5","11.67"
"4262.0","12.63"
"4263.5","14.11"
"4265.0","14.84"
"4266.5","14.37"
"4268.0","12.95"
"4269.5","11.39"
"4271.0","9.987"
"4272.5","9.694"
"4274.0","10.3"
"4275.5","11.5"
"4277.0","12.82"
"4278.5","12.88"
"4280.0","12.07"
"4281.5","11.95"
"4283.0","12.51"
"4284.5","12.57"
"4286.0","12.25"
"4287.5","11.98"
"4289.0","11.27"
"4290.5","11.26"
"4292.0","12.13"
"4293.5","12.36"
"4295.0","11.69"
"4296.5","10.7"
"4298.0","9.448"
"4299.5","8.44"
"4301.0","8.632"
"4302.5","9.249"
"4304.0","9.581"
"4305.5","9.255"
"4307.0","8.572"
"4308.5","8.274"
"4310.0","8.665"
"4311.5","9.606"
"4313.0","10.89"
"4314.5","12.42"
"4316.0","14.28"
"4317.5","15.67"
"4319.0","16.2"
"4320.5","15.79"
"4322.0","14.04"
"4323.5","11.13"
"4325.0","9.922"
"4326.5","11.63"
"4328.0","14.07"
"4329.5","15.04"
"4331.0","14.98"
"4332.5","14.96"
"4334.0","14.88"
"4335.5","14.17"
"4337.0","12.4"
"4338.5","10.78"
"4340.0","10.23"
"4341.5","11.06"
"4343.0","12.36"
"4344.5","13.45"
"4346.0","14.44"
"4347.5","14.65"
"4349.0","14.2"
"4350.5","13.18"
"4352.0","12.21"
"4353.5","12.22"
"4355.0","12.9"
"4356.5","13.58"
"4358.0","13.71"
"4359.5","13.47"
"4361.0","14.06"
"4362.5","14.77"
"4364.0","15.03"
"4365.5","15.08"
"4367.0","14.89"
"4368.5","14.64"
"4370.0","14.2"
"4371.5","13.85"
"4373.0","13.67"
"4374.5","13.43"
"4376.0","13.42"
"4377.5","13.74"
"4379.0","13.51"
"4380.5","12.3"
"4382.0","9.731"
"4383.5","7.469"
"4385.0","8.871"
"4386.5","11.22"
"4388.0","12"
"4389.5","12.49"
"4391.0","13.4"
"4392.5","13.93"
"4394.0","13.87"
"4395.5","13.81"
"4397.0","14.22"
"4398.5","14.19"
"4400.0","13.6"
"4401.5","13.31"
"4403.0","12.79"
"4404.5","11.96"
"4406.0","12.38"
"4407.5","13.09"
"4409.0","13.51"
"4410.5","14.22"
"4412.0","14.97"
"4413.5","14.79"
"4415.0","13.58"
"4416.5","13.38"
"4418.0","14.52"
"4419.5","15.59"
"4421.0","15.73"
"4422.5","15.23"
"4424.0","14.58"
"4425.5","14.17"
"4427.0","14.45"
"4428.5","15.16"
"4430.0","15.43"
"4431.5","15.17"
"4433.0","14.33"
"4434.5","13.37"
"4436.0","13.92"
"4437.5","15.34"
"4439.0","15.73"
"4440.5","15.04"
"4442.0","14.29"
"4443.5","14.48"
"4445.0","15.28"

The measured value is -0.09 mag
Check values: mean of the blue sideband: 12.4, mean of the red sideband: 13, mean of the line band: 13.8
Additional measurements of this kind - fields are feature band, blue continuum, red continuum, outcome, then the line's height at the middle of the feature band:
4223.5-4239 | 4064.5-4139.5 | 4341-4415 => 0.127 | 13.1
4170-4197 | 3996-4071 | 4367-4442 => -0.030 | 12.8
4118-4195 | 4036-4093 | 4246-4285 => -0.058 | 12.6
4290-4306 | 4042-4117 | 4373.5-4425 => 0.262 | 13.1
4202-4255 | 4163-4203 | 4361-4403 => 0.030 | 13.1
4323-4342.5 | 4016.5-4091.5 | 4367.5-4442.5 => 0.056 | 13.4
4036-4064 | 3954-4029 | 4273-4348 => -0.169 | 10.5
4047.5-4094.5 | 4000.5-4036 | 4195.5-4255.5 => -0.047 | 12.3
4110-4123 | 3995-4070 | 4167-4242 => -0.088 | 12.5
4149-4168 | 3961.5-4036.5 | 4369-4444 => -0.170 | 11.7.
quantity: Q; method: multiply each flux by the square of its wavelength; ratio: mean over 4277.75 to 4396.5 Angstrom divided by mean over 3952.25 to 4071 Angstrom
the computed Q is 1.34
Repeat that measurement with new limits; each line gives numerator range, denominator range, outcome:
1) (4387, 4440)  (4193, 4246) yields 1.20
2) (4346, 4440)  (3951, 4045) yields 1.57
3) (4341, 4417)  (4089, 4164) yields 1.13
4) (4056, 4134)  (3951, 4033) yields 1.33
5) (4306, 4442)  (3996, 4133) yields 1.23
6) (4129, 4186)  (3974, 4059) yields 1.20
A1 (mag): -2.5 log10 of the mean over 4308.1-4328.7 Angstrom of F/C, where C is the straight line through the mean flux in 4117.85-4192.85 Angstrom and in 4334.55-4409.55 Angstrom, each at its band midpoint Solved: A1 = 0.058 mag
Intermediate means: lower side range 13.2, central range 12.4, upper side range 13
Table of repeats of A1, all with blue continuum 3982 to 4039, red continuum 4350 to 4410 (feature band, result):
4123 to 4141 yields -0.056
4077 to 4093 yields -0.110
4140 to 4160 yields -0.041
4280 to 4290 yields 0.068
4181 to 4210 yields -0.029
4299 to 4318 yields 0.254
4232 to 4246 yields -0.022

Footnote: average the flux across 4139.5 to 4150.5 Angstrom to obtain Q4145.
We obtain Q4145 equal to 13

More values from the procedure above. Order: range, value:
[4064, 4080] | 12.5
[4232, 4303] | 12.1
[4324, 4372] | 13.5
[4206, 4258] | 12.8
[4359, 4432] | 13.6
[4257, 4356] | 12.1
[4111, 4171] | 13.4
